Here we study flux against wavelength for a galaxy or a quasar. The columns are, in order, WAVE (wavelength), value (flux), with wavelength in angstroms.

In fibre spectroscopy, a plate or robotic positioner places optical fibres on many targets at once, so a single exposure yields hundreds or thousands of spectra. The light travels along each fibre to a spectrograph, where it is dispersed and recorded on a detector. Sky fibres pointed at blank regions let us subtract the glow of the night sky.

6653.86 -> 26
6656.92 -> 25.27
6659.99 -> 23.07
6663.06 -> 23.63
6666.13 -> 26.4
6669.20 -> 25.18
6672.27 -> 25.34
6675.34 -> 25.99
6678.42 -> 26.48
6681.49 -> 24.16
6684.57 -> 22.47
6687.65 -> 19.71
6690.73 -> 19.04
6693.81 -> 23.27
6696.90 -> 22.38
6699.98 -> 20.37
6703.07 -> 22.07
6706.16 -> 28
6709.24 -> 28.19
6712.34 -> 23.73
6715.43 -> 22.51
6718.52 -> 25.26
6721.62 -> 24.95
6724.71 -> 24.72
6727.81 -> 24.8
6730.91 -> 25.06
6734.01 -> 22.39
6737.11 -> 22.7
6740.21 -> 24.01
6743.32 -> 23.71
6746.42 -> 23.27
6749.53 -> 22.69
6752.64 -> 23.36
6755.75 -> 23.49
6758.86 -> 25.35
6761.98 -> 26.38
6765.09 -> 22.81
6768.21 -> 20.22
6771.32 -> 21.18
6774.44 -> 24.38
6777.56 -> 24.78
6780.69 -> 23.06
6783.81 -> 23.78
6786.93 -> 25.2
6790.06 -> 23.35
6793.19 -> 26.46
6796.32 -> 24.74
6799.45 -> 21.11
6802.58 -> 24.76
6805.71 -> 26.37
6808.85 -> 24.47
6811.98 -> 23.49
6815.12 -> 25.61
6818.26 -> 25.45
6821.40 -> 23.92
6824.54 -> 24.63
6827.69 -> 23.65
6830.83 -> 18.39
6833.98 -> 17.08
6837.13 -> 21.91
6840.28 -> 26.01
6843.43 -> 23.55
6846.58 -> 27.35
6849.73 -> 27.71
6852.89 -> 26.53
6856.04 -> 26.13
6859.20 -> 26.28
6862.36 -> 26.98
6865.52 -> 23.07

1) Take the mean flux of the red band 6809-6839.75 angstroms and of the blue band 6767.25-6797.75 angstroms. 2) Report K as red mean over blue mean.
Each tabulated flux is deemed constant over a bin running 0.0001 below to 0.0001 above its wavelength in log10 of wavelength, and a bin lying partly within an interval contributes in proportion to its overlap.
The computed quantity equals 0.96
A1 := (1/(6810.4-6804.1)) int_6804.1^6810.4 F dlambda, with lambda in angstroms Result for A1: 25.4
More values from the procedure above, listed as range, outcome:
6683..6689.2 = 21.1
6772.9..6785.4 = 24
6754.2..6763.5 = 25.1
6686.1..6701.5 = 21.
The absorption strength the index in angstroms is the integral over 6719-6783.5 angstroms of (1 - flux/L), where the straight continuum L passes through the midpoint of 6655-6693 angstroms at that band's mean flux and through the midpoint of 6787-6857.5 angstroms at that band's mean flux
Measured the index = 1.0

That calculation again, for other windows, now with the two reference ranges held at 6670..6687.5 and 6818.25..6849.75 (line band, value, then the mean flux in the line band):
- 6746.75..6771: 0.55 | 23.3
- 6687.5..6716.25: 1.44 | 23.1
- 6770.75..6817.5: -1.30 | 24.3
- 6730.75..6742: 0.33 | 23.4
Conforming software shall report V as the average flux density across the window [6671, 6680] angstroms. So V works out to 26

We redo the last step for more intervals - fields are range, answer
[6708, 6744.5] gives 24.3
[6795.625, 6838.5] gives 23.2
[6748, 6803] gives 23.7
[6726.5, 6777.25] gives 23.5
